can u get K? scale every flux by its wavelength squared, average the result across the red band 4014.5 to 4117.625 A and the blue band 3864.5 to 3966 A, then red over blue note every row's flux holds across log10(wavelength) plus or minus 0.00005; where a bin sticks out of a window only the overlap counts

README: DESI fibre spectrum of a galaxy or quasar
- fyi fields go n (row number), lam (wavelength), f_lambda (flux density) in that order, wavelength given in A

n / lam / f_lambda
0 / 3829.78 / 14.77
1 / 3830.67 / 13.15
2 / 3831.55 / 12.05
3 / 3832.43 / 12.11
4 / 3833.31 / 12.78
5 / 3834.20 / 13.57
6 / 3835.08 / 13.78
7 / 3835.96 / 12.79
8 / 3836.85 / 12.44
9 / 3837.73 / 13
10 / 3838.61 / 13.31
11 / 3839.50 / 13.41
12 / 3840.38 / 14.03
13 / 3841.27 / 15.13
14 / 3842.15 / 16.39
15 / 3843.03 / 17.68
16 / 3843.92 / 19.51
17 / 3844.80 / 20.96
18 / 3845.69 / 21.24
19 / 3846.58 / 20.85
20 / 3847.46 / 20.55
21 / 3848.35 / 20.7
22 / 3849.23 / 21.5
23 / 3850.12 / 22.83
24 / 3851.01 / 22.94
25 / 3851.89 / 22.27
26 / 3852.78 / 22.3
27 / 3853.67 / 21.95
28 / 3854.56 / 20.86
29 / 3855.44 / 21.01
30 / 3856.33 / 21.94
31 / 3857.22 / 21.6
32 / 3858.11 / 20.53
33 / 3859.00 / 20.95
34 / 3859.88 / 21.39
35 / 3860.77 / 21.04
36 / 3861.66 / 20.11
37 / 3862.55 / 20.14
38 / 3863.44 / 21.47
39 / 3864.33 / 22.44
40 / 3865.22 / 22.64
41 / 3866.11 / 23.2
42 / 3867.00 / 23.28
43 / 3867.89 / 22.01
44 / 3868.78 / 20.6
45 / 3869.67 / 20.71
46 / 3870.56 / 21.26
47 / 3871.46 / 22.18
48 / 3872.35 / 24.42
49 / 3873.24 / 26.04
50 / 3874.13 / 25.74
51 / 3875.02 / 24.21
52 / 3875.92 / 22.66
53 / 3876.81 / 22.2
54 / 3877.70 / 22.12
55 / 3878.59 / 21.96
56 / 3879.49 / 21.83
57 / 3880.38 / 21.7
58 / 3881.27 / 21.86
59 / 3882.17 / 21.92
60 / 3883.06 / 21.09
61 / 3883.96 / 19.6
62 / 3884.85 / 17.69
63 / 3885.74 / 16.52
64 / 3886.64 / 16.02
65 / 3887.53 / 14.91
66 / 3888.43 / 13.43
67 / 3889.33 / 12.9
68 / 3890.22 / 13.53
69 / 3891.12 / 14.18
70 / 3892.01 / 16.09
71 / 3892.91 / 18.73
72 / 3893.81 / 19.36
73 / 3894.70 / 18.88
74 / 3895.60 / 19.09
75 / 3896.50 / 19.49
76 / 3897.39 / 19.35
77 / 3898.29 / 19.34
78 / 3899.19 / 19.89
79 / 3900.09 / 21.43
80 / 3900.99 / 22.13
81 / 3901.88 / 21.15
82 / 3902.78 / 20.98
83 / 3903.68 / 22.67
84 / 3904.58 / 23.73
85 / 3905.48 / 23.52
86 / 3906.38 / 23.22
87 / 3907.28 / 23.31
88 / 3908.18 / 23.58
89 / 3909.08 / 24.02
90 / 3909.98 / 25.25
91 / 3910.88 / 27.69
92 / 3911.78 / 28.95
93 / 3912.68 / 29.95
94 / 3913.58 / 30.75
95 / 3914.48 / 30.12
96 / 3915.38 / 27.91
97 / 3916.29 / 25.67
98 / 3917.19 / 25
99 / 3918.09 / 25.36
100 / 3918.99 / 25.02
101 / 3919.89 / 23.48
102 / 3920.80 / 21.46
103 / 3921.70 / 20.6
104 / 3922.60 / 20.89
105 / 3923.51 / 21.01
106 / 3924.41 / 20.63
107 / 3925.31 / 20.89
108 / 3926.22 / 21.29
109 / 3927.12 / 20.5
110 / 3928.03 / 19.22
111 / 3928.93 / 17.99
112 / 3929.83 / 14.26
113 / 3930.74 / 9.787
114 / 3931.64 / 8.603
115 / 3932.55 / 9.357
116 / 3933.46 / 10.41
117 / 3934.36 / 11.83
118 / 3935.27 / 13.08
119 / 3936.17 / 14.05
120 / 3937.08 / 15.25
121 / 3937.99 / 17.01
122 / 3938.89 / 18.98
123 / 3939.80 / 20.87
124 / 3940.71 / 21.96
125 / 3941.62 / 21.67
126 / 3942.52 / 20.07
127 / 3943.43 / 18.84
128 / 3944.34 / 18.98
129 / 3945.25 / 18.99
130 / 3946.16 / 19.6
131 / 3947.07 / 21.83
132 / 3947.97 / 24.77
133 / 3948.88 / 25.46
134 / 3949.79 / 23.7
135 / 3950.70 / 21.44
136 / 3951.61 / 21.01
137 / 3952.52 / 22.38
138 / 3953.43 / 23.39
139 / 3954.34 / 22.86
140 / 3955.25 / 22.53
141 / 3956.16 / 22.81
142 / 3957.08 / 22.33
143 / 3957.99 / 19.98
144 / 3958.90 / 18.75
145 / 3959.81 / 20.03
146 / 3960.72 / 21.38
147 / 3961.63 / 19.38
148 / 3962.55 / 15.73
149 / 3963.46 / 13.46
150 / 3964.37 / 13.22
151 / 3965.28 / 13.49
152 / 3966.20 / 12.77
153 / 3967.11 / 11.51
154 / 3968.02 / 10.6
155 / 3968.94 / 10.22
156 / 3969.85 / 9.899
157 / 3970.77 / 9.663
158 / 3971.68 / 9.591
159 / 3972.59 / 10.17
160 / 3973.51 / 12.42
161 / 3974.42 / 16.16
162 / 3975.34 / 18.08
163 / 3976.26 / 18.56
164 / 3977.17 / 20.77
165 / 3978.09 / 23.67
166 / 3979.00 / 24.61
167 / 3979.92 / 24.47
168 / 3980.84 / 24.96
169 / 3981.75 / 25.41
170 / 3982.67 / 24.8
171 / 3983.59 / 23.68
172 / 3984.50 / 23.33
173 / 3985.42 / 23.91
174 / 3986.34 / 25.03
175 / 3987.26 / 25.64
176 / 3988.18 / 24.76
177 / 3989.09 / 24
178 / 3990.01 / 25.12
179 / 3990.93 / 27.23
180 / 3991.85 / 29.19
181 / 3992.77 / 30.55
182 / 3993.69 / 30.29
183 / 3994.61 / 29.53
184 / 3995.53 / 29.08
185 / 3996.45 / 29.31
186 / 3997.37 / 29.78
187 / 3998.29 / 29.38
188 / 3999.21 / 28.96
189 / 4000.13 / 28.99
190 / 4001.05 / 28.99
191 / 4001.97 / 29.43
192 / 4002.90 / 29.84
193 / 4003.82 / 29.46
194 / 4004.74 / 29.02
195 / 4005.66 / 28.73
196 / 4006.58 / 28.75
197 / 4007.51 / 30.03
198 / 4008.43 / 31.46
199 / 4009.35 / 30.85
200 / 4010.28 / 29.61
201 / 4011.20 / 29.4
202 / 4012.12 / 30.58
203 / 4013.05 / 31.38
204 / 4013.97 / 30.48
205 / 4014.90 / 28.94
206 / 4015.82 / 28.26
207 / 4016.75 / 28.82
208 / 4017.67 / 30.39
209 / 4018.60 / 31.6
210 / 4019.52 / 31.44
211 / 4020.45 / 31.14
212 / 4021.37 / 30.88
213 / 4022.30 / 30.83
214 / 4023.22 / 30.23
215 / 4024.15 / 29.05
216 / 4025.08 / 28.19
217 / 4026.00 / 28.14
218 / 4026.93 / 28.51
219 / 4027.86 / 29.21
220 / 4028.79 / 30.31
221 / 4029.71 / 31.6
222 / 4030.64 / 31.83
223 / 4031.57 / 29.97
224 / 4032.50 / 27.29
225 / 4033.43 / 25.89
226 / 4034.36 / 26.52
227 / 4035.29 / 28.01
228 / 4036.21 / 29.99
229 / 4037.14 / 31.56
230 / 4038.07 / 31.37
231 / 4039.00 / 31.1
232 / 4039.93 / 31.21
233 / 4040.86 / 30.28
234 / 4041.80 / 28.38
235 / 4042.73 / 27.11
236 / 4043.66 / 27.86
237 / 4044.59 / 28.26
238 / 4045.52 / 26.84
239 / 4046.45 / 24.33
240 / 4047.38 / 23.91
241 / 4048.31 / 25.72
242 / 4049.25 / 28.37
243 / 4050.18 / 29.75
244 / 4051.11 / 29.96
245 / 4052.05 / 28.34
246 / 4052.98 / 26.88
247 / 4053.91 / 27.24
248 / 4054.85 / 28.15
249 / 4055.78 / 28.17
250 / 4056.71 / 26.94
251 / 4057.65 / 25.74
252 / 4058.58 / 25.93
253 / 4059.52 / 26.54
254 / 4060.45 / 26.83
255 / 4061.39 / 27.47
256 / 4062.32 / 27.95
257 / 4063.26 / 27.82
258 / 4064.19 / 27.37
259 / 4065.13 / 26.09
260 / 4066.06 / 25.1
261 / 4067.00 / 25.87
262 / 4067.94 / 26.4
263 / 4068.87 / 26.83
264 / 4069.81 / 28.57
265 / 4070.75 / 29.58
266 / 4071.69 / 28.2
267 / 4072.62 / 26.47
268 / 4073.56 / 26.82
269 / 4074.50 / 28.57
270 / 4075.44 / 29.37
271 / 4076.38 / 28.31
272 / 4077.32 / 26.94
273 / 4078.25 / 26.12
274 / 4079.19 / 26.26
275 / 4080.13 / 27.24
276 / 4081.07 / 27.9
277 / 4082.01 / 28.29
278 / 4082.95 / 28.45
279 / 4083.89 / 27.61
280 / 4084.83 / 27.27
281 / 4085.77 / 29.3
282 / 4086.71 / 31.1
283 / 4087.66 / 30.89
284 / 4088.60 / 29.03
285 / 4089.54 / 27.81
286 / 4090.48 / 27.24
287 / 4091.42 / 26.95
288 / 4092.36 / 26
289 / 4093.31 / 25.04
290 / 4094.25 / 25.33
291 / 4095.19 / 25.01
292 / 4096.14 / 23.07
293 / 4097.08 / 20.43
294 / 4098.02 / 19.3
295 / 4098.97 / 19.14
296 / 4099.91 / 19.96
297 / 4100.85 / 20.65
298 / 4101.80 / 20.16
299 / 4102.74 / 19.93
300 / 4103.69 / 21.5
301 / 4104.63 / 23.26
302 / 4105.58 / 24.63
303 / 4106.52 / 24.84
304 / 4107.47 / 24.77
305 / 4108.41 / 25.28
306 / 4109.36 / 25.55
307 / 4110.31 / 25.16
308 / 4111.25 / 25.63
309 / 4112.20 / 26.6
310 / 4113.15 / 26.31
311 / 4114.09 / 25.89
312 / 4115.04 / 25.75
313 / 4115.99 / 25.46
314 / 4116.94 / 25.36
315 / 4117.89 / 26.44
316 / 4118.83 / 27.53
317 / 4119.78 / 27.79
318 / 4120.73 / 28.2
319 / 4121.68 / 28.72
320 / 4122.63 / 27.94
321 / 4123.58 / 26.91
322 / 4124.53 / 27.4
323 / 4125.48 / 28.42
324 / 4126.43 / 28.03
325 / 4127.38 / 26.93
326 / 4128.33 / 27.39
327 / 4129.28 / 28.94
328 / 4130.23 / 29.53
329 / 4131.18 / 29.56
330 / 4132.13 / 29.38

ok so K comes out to 1.4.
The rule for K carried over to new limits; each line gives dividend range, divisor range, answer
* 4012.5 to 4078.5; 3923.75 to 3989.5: 1.59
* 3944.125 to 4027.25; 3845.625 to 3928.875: 1.17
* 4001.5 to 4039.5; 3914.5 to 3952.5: 1.58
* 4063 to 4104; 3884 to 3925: 1.32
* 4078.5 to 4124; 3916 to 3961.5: 1.41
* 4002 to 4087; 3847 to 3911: 1.48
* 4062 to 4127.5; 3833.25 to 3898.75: 1.50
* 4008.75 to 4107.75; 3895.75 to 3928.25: 1.27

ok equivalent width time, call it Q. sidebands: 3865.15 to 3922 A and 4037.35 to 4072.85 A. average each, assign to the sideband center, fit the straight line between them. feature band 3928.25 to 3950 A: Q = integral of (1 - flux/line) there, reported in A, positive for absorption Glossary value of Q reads 5.7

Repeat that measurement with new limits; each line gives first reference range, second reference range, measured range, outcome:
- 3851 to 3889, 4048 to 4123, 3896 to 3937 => 2.3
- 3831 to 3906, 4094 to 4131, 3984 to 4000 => -3.6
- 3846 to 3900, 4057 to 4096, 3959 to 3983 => 7.2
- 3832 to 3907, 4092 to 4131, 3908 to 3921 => -3.6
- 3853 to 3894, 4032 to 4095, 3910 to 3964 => 5.4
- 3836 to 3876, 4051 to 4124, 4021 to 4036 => -2.7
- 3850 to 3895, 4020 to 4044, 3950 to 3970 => 5.9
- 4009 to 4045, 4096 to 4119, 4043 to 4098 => -1.5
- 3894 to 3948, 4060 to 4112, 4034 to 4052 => -2.8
